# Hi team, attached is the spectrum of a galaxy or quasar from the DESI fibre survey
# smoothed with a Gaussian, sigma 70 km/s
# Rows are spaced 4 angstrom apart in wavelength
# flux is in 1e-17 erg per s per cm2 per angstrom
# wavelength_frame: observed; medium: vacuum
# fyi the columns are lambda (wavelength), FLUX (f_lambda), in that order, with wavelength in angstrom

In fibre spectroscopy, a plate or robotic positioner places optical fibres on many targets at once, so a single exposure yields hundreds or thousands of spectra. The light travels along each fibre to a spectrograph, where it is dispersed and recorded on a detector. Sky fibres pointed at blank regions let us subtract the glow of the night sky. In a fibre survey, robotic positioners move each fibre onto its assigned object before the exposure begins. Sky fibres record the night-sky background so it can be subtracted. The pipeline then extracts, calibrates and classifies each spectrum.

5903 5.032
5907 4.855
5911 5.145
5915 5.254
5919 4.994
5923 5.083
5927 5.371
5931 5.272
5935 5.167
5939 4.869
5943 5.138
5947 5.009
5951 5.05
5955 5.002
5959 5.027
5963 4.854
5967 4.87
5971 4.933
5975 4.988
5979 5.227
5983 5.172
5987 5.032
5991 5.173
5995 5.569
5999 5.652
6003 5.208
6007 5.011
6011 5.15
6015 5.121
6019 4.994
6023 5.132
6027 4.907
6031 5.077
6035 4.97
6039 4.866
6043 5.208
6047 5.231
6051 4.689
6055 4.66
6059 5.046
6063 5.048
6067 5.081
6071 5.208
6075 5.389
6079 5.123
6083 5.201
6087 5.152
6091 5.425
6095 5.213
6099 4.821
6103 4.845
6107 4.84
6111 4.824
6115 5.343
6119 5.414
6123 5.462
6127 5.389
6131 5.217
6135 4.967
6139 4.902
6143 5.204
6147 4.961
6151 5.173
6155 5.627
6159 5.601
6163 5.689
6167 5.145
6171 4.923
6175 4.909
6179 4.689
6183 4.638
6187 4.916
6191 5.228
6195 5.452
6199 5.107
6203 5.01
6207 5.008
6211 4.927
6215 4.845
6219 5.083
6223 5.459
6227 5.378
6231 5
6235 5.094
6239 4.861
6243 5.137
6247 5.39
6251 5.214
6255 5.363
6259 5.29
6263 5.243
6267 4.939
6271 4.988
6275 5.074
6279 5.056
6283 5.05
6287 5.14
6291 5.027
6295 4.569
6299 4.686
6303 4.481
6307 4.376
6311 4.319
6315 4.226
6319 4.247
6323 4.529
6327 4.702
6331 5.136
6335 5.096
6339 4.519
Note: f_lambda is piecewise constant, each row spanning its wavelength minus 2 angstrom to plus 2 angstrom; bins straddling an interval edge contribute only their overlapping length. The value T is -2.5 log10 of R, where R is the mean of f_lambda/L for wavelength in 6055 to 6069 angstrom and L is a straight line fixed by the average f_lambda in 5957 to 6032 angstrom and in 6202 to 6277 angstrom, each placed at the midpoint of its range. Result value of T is 0.024 mag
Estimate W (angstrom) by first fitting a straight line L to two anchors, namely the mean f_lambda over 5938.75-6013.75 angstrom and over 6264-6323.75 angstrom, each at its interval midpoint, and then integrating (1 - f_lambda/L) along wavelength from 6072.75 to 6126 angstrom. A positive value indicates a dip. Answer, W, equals -2.18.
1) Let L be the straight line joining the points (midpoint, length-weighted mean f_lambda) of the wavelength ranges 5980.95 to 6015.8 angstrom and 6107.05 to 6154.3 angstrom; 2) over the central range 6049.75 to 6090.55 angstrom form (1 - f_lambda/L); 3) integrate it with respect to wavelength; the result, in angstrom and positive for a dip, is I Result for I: 0.9 angstrom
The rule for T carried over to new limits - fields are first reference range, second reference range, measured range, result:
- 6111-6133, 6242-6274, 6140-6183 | 0.03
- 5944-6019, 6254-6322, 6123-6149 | -0.04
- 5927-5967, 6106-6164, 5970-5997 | -0.02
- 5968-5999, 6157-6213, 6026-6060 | 0.04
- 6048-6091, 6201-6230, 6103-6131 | -0.02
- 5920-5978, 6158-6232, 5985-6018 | -0.04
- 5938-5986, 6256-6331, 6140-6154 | -0.05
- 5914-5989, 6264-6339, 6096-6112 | 0.02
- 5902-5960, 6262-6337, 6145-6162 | -0.10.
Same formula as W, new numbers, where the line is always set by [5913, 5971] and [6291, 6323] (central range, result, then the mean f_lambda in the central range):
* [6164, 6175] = -0.90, 5.07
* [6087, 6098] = -0.98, 5.24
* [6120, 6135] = -1.74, 5.31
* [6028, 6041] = -0.15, 4.97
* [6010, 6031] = -0.53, 5.06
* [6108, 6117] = -0.52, 5.06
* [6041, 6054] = -0.33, 5.01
